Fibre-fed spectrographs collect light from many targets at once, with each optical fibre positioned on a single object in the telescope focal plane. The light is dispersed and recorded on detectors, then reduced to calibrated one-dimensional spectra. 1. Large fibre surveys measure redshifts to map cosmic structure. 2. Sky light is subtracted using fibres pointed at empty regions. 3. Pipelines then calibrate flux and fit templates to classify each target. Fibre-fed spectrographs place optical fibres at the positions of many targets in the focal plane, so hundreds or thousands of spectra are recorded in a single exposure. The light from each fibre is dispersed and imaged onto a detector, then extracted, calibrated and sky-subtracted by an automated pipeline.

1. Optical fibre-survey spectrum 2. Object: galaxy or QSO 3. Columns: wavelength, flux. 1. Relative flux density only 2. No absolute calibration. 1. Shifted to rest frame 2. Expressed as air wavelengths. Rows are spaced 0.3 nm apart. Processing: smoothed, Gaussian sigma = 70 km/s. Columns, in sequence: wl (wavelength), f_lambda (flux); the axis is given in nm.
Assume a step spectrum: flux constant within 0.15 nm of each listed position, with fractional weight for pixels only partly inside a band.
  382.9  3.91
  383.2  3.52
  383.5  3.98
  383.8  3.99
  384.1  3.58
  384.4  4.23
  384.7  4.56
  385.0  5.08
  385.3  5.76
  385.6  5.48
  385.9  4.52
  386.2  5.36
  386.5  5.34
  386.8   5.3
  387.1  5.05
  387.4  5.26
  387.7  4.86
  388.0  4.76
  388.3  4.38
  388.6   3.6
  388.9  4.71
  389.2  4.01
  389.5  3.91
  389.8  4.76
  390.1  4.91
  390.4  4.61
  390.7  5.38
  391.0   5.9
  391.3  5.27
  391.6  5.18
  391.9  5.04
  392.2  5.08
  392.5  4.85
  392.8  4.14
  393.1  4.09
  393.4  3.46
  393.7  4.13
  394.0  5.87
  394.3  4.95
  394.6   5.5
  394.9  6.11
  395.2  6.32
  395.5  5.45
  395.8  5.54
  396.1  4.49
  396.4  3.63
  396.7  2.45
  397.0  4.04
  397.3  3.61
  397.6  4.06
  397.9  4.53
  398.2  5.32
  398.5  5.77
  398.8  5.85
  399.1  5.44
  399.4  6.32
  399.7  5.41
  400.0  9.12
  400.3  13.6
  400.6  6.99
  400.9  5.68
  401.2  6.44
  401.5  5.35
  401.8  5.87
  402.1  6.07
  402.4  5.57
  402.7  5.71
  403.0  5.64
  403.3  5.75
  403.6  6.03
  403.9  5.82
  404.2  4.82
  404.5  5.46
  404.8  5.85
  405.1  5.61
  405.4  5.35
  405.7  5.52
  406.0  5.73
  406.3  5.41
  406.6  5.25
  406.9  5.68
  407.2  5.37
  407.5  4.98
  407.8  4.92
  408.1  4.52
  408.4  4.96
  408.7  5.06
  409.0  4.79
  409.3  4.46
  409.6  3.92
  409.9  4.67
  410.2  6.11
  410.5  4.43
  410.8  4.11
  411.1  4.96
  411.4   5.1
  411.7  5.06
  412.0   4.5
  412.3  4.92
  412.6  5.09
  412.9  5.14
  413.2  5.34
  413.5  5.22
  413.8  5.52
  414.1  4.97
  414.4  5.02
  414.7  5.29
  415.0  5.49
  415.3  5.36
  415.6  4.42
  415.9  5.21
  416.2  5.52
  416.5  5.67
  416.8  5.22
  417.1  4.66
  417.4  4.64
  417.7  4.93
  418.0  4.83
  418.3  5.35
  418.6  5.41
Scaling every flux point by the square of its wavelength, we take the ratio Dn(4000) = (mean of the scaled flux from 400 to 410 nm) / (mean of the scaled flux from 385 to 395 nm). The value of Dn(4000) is 1.26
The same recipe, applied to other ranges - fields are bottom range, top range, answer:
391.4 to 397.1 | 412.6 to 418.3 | 1.20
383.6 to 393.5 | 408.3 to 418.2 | 1.19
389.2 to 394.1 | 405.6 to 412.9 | 1.14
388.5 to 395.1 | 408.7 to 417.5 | 1.15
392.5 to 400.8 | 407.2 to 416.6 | 0.99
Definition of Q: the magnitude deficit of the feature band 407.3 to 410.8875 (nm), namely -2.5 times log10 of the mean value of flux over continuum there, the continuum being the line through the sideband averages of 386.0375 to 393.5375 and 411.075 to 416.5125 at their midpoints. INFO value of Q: 0.07 mag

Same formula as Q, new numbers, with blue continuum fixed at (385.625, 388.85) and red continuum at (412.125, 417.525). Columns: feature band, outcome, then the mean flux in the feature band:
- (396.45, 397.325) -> 0.423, 3.36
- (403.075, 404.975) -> -0.119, 5.62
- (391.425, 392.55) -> -0.032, 5.06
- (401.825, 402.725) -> -0.158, 5.81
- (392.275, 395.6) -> -0.011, 4.98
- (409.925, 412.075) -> 0.046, 4.9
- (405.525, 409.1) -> -0.025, 5.19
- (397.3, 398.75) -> 0.028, 4.85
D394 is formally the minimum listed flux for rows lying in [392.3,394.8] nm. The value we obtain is 3.46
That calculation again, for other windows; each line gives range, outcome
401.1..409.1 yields 4.52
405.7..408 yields 4.92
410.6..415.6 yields 4.11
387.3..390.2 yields 3.6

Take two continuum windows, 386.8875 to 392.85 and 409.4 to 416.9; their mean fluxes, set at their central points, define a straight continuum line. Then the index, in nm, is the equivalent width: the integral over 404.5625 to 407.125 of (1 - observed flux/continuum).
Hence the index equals -0.30 nm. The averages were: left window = 4.8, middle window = 5.54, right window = 5.05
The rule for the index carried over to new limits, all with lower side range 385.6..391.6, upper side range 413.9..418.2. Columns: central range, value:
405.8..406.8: -0.09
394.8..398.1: 0.25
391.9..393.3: 0.10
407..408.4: 0.01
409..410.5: 0.09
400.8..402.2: -0.26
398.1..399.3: -0.17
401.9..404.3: -0.34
